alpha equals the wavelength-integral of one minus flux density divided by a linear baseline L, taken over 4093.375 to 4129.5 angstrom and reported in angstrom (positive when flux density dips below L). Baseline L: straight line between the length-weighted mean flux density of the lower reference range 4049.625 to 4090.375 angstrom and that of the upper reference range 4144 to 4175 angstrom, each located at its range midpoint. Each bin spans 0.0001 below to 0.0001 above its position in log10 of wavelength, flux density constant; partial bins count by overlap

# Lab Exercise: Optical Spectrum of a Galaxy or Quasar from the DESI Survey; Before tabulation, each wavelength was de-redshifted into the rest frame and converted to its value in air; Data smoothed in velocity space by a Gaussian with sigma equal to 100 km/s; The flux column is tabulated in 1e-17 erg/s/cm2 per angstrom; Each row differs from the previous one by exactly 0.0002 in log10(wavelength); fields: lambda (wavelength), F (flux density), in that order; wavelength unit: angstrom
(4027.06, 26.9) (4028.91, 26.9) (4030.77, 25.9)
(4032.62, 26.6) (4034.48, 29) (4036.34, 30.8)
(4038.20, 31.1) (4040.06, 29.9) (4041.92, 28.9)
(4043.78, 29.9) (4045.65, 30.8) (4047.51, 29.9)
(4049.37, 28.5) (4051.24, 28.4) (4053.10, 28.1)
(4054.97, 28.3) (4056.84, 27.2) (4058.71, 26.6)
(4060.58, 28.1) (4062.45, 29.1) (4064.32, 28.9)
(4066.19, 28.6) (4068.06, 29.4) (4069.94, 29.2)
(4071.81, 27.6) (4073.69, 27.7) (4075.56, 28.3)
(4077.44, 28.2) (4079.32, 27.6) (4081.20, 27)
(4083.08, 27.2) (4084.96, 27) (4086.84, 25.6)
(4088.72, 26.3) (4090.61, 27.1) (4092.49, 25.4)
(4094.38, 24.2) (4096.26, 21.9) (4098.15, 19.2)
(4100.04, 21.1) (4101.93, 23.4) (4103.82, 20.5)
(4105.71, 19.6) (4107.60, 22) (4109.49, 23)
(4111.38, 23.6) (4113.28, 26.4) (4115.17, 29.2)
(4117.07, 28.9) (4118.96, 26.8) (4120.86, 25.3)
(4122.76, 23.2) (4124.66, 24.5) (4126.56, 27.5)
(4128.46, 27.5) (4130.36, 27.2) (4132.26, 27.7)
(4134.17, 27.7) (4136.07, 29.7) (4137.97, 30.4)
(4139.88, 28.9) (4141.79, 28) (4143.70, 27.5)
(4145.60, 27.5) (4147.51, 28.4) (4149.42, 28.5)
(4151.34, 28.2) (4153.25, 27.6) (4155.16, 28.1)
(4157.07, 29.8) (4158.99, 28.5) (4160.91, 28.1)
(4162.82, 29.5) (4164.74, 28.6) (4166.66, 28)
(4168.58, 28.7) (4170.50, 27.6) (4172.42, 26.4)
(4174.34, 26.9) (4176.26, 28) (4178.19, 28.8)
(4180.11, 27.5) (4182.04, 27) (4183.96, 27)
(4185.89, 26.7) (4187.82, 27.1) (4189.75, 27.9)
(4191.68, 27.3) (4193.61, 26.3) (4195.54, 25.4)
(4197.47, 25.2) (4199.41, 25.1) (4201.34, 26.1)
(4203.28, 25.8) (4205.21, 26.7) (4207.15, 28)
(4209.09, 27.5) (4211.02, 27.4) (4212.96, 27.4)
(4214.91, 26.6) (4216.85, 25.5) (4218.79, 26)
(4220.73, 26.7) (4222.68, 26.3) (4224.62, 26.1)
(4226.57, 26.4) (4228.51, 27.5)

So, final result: 5.0 angstrom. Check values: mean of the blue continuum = 27.8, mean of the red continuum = 28.2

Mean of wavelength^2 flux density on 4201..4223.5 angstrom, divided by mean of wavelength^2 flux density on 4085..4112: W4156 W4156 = 1.2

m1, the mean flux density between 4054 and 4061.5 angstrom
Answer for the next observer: 27.5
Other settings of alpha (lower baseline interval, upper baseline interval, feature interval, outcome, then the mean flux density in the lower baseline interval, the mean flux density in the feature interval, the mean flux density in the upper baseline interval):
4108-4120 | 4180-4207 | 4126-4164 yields -3.0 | 26.1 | 28.3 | 26.5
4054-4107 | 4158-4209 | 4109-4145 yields -0.6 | 26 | 27.1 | 27.2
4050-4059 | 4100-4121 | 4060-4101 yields -0.6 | 27.8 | 26.6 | 24.2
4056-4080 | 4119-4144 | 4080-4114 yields 4.7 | 28.2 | 23.9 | 27.3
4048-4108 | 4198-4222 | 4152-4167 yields -1.2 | 26.2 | 28.5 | 26.5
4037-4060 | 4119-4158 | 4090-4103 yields 2.4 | 29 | 23.1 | 27.6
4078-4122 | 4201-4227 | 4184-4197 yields -0.3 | 24.7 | 26.7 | 26.6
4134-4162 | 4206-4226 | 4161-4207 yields 0.7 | 28.5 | 27.1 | 26.7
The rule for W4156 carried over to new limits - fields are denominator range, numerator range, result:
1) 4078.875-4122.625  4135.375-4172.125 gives 1.18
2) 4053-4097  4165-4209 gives 1.05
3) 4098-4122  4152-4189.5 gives 1.20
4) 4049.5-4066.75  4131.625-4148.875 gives 1.05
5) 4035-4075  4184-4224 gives 0.99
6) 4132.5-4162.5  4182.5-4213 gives 0.96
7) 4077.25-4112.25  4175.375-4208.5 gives 1.17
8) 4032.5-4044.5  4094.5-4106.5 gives 0.74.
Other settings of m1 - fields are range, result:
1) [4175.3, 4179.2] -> 28.4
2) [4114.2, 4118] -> 29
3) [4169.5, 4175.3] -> 27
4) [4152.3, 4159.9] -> 28.5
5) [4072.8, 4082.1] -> 27.8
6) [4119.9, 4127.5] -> 25.1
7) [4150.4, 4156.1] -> 28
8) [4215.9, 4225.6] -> 26.1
